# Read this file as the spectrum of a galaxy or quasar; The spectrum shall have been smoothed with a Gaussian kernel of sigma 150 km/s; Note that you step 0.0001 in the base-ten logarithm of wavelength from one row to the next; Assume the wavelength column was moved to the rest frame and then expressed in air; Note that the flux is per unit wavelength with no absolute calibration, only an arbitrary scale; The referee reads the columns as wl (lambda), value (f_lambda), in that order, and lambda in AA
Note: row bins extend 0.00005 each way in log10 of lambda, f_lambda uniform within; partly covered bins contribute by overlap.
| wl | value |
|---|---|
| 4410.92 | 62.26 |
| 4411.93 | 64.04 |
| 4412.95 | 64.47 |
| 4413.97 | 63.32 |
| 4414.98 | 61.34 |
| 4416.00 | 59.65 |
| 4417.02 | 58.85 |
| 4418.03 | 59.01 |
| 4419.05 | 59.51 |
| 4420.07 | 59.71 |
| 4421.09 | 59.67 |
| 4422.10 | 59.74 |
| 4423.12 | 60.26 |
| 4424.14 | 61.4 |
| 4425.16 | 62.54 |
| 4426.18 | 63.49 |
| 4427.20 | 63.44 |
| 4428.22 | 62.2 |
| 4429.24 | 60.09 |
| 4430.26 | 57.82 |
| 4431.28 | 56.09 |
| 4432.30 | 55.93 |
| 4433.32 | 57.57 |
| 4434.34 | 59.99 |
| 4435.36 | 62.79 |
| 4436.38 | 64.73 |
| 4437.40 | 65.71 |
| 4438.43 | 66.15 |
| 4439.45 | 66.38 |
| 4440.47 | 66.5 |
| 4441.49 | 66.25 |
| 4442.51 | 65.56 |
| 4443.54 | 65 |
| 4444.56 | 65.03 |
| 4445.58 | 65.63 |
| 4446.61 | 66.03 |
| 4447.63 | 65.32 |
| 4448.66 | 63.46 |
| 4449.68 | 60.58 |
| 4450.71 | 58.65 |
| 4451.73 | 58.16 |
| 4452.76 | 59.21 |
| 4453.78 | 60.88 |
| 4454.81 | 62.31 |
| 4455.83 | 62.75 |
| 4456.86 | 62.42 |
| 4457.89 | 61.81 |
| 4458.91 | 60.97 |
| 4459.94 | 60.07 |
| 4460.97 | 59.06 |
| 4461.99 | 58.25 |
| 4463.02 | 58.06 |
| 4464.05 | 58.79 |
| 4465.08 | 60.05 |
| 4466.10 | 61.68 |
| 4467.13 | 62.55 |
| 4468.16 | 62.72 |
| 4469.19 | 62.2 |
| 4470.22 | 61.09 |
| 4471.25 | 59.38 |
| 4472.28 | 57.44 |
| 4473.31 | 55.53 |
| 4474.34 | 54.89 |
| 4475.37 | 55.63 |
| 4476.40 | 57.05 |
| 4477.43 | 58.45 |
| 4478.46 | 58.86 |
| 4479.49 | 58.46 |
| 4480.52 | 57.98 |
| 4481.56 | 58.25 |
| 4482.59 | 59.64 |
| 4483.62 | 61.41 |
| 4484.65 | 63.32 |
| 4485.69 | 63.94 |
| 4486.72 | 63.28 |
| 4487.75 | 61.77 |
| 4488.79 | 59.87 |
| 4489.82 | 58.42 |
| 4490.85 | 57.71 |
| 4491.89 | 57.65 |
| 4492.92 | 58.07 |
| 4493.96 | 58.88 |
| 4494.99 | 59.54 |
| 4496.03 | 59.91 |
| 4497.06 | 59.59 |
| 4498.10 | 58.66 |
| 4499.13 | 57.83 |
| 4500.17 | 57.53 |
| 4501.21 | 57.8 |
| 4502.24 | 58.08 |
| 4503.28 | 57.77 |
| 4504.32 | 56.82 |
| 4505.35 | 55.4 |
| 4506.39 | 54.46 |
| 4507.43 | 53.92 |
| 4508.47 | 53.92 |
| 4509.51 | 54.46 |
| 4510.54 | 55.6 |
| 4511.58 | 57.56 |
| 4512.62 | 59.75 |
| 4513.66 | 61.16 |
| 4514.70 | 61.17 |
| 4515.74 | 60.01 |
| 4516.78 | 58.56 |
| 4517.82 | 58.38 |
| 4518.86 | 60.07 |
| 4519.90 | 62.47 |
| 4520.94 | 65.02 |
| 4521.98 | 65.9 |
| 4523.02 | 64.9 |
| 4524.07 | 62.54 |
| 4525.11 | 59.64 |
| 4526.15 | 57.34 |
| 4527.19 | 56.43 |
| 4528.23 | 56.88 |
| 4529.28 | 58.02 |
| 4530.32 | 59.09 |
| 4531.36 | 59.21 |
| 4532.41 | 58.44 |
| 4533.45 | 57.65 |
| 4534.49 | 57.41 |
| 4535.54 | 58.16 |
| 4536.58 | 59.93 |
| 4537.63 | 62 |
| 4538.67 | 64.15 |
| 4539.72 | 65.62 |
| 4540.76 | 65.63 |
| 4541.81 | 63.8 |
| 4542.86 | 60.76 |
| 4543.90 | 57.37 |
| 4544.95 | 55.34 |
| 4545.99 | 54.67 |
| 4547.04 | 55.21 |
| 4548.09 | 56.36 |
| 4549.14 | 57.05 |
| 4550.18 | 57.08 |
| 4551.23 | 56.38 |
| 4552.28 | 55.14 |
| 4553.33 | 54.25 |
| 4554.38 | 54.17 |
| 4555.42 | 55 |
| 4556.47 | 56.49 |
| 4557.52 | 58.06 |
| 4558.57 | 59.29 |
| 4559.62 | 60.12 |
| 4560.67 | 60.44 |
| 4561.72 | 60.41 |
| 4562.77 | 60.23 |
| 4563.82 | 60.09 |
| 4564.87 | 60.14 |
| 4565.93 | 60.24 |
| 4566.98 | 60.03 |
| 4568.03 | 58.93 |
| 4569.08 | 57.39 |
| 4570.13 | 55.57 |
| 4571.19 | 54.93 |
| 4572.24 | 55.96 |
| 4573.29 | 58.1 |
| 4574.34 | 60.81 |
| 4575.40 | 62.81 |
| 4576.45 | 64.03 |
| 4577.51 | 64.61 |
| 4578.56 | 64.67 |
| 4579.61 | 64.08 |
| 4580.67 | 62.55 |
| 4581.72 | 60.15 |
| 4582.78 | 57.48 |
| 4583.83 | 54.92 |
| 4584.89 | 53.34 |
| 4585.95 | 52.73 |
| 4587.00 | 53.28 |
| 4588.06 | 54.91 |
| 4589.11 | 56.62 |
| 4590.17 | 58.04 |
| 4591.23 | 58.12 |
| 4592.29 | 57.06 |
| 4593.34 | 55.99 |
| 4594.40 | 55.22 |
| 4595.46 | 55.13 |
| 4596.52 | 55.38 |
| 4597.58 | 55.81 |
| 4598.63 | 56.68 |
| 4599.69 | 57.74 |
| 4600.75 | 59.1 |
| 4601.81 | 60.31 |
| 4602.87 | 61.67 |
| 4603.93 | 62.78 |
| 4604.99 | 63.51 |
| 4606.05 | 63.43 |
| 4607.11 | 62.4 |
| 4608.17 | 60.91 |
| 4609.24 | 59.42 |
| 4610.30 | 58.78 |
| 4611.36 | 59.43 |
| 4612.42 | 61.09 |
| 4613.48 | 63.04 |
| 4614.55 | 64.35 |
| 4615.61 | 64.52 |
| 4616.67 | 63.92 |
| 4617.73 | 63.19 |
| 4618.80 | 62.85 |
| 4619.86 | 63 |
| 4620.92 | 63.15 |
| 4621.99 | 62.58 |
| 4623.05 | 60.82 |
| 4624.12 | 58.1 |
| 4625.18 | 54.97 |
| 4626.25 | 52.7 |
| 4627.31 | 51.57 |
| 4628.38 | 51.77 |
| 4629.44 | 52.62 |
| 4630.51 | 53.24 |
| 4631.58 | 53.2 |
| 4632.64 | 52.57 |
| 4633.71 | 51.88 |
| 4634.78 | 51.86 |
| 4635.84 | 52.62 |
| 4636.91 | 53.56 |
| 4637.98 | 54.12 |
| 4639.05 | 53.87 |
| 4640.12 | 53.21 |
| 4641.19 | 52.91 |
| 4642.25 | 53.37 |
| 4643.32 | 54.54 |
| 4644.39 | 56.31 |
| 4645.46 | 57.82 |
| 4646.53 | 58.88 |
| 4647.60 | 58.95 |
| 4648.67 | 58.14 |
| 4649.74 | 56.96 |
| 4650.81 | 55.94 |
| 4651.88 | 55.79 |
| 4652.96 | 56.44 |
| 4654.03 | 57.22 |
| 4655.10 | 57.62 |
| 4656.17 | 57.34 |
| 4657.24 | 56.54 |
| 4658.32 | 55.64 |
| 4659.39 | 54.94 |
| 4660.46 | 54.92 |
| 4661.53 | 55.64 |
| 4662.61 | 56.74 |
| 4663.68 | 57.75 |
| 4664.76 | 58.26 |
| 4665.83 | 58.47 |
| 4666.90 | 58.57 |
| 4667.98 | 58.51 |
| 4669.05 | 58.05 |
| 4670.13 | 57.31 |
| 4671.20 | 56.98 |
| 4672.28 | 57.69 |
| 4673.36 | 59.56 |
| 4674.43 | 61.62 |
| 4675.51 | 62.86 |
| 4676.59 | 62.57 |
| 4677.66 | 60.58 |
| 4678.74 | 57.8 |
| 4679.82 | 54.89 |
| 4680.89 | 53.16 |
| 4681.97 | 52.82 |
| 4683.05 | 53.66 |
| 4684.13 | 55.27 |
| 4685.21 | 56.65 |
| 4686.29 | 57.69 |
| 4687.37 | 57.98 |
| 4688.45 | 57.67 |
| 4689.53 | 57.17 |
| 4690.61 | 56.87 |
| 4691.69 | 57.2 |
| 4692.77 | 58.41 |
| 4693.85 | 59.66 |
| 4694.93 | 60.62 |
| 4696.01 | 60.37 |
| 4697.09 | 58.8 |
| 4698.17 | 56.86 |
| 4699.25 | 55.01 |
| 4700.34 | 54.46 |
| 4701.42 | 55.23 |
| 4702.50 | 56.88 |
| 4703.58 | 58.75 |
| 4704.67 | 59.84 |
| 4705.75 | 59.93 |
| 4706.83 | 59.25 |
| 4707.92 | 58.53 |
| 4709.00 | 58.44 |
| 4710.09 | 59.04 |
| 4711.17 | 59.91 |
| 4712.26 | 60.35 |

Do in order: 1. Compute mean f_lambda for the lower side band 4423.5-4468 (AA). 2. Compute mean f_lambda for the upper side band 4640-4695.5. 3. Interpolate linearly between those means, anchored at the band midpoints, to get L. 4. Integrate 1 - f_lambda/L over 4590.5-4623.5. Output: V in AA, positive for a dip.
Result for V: -1.1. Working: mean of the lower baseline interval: 61.9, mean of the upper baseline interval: 57.2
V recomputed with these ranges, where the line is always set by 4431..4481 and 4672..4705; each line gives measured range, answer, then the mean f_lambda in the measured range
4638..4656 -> 0.7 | 56.1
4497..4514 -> 0.9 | 57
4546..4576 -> 0.8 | 57.8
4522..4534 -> 0.1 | 59.4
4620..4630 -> 0.3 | 56.7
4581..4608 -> 0.6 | 57.8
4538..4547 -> -0.1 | 60.6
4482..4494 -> 0.0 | 60.4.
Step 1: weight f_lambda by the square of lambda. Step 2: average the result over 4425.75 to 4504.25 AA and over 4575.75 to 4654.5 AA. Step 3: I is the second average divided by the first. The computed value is 1.02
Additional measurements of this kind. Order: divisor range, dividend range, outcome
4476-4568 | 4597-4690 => 1.03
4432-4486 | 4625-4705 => 1.01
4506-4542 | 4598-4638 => 1.02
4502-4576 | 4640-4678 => 1.03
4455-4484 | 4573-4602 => 1.03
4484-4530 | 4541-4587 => 1.01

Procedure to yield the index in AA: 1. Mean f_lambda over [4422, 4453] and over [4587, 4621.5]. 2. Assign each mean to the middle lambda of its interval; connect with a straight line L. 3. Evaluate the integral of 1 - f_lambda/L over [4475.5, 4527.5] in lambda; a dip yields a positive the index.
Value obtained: 1.9 AA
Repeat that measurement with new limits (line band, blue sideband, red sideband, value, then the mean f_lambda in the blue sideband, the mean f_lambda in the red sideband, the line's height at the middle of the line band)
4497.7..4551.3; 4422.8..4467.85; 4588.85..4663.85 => 1.0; 61.9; 57.4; 59.9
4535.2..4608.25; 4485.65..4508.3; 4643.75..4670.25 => -1.2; 58.3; 57.1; 57.8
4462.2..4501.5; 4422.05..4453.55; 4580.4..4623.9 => 1.4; 62.3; 59.4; 61.5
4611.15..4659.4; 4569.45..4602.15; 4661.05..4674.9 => 0.9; 57.9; 58.1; 58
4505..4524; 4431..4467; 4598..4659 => 0.4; 62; 57.7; 60.4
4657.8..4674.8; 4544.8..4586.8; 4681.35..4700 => 0.0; 58.2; 57.1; 57.4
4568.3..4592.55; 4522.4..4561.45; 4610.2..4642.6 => -0.2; 58.7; 57.1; 57.9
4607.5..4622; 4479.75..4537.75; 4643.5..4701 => -1.0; 59.1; 57.4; 58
